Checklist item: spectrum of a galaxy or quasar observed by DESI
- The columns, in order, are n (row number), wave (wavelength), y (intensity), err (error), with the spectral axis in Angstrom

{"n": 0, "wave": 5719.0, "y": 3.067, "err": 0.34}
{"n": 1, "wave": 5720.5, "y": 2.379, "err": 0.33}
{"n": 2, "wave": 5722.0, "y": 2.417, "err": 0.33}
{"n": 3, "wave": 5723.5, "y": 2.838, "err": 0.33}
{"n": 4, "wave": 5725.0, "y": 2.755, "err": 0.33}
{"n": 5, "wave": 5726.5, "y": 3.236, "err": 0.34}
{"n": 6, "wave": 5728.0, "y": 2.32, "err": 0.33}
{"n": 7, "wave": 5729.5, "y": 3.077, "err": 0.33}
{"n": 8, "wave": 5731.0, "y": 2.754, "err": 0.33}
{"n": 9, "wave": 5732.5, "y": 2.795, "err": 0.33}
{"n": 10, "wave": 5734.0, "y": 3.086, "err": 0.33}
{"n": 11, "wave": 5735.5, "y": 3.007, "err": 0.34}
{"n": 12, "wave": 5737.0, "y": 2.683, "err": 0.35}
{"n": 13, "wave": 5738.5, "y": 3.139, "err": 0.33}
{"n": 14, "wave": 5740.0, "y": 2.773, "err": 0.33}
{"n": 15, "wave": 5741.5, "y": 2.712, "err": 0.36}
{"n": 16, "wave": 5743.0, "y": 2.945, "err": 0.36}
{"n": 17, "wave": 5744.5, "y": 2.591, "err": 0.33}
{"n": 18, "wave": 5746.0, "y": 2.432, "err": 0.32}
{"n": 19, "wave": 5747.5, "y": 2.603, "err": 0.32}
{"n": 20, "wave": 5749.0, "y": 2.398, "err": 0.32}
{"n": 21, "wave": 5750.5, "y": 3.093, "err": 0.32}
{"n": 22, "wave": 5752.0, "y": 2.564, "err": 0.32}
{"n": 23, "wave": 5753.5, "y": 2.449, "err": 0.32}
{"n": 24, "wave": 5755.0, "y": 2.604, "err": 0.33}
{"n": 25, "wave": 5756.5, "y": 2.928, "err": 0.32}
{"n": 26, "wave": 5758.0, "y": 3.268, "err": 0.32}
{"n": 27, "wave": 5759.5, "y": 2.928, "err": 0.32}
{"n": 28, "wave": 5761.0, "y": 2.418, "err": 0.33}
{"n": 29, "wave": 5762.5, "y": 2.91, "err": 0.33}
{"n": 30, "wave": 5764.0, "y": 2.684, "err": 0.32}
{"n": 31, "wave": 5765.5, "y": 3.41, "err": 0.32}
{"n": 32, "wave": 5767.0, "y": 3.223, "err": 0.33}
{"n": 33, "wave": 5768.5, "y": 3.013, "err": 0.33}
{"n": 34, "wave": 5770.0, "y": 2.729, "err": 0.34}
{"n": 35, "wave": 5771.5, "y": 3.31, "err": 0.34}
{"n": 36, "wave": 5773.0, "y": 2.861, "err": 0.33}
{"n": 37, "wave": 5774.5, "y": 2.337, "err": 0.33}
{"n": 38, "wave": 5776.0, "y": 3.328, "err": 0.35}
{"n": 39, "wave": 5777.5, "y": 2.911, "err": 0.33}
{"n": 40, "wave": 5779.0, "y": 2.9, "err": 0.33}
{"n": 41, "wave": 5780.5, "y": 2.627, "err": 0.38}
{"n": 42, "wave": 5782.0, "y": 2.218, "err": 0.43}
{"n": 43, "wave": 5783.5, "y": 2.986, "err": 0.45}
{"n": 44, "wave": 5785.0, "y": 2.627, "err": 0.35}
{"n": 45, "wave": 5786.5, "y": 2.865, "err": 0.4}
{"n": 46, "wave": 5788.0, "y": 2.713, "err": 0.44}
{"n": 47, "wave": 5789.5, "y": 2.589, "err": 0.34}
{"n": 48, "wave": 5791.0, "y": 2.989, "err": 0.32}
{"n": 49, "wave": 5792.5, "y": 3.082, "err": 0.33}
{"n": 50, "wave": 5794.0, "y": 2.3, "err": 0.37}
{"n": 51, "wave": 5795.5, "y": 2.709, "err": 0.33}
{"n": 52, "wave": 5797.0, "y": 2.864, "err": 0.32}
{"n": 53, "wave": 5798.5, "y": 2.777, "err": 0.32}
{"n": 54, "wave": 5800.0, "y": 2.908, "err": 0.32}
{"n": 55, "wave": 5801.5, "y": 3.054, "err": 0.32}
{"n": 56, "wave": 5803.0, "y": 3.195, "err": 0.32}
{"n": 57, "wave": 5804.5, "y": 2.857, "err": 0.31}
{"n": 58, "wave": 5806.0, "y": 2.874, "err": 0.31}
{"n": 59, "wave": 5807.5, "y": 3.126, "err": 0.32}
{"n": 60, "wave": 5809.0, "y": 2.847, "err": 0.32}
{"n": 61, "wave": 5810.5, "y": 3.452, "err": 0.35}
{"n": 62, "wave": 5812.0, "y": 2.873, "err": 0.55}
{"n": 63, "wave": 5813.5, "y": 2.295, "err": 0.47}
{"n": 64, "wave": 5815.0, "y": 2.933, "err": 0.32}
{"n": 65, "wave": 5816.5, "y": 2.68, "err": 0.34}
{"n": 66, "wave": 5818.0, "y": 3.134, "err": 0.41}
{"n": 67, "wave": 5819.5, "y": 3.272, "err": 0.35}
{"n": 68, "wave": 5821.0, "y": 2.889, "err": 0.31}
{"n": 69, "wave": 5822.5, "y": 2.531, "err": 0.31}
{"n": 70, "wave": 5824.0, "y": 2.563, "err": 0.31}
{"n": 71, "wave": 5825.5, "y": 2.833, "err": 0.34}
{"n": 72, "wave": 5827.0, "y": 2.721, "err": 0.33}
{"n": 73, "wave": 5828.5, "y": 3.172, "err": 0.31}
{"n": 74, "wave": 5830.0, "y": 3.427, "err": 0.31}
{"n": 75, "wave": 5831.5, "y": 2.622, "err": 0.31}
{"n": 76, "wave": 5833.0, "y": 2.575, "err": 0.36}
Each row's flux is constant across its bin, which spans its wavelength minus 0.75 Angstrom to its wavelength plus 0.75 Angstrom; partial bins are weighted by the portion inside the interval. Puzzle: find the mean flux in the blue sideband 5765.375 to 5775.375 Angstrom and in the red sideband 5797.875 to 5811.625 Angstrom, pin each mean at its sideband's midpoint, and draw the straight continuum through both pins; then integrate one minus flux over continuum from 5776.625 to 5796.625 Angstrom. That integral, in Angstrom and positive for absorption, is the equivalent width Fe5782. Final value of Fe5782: 1.6 Angstrom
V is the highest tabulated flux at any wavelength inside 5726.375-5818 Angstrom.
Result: 3.452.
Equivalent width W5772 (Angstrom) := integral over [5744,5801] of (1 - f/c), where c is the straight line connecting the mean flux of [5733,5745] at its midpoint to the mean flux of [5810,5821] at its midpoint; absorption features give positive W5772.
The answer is 2.0 Angstrom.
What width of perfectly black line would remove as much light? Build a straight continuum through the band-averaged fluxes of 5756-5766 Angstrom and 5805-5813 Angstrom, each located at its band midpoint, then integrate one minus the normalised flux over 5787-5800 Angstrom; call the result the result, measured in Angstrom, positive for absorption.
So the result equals 0.94 Angstrom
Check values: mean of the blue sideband 2.92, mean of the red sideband 3.01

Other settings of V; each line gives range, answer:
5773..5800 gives 3.328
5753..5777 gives 3.41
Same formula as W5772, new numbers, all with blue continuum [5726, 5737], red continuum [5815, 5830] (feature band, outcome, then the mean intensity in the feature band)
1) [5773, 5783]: 0.5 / 2.74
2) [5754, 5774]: -0.3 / 2.93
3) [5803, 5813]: -0.4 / 3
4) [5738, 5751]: 0.7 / 2.73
